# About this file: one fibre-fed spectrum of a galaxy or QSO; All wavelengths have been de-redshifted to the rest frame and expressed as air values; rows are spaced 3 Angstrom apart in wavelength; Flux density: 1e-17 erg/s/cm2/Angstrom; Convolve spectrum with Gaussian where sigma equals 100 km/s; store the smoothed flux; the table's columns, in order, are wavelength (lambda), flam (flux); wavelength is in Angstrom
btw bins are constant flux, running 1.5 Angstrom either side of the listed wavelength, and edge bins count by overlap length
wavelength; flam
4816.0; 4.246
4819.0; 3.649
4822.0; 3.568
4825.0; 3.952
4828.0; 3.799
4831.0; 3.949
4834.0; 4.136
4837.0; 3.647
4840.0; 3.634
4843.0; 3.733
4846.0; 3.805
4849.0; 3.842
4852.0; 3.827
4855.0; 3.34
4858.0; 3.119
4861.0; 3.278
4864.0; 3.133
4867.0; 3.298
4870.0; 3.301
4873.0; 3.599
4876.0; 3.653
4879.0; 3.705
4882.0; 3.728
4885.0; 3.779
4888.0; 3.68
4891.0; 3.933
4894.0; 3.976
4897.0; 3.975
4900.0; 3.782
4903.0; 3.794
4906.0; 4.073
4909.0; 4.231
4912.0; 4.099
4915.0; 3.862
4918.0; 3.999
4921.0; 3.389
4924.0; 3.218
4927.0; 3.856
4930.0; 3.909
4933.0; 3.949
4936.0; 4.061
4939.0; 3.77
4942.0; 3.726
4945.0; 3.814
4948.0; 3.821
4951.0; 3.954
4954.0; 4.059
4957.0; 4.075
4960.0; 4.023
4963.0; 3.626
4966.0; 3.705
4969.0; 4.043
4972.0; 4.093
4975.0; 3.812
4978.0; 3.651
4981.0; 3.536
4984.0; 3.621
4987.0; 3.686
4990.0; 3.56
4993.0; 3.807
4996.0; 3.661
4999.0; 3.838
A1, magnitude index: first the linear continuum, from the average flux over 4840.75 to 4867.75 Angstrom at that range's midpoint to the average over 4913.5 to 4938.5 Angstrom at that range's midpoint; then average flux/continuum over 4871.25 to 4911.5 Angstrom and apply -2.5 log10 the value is -0.06 mag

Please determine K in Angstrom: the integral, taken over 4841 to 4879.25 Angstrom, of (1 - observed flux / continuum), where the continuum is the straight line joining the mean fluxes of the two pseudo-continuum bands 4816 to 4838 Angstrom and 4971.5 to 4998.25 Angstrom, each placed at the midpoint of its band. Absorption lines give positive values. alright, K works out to 3.1 Angstrom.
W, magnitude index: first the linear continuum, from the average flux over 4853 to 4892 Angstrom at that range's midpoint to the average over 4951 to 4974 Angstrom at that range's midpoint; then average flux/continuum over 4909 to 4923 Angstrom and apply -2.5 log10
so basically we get -0.041 mag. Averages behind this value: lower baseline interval 3.5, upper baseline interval 3.94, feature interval 3.86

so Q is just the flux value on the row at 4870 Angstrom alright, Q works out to 3.301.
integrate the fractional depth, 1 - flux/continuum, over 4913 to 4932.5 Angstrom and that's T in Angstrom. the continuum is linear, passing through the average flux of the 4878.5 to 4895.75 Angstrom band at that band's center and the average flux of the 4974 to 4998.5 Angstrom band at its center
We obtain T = 0.2 Angstrom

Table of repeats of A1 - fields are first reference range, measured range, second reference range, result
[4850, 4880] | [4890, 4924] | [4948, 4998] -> -0.09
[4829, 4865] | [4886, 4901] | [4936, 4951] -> -0.04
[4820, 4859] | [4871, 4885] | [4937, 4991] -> 0.02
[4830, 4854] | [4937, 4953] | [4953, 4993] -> -0.01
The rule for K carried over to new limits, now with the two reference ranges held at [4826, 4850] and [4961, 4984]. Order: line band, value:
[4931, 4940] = -0.3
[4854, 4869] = 2.3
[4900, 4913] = -0.7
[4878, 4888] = 0.2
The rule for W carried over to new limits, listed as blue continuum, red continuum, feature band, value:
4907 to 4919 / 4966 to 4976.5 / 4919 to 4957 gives 0.055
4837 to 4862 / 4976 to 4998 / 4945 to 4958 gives -0.091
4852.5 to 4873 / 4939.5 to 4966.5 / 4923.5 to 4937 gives -0.030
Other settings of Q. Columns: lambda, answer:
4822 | 3.568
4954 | 4.059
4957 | 4.075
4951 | 3.954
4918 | 3.999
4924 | 3.218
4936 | 4.061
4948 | 3.821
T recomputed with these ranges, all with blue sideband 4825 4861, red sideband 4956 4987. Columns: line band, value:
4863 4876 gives 1.21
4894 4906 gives -0.46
